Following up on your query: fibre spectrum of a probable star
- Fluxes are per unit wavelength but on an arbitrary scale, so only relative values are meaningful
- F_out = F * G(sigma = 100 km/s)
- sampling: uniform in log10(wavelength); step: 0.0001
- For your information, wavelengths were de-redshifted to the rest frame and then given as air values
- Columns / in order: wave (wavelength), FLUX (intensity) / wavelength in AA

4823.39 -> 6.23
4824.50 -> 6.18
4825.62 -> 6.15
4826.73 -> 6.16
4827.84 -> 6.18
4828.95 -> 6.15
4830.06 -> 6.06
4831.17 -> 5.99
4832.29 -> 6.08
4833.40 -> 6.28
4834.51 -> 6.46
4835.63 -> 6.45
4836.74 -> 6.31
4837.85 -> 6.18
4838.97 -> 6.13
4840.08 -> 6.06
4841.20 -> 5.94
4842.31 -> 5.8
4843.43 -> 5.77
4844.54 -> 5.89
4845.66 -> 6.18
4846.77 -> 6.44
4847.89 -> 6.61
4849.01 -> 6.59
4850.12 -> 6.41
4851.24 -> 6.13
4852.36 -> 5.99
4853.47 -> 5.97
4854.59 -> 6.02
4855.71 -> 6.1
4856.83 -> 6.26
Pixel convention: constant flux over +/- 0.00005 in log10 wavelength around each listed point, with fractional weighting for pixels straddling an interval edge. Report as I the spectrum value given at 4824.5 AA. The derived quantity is 6.18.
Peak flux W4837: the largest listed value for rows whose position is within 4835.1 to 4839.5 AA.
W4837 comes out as 6.45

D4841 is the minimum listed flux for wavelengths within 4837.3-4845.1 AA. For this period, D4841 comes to 5.77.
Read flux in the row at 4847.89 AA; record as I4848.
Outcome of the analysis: 6.61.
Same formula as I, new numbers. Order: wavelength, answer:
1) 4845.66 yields 6.18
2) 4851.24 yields 6.13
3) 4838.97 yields 6.13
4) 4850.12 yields 6.41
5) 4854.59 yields 6.02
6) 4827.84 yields 6.18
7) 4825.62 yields 6.15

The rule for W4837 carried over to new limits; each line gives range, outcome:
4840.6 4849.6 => 6.61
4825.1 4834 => 6.28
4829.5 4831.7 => 6.06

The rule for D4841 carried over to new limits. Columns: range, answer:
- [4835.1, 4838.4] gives 6.18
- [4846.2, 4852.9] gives 5.99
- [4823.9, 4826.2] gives 6.15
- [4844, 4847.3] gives 5.89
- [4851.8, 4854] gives 5.97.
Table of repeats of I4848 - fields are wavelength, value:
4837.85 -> 6.18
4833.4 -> 6.28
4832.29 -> 6.08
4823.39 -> 6.23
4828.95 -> 6.15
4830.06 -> 6.06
